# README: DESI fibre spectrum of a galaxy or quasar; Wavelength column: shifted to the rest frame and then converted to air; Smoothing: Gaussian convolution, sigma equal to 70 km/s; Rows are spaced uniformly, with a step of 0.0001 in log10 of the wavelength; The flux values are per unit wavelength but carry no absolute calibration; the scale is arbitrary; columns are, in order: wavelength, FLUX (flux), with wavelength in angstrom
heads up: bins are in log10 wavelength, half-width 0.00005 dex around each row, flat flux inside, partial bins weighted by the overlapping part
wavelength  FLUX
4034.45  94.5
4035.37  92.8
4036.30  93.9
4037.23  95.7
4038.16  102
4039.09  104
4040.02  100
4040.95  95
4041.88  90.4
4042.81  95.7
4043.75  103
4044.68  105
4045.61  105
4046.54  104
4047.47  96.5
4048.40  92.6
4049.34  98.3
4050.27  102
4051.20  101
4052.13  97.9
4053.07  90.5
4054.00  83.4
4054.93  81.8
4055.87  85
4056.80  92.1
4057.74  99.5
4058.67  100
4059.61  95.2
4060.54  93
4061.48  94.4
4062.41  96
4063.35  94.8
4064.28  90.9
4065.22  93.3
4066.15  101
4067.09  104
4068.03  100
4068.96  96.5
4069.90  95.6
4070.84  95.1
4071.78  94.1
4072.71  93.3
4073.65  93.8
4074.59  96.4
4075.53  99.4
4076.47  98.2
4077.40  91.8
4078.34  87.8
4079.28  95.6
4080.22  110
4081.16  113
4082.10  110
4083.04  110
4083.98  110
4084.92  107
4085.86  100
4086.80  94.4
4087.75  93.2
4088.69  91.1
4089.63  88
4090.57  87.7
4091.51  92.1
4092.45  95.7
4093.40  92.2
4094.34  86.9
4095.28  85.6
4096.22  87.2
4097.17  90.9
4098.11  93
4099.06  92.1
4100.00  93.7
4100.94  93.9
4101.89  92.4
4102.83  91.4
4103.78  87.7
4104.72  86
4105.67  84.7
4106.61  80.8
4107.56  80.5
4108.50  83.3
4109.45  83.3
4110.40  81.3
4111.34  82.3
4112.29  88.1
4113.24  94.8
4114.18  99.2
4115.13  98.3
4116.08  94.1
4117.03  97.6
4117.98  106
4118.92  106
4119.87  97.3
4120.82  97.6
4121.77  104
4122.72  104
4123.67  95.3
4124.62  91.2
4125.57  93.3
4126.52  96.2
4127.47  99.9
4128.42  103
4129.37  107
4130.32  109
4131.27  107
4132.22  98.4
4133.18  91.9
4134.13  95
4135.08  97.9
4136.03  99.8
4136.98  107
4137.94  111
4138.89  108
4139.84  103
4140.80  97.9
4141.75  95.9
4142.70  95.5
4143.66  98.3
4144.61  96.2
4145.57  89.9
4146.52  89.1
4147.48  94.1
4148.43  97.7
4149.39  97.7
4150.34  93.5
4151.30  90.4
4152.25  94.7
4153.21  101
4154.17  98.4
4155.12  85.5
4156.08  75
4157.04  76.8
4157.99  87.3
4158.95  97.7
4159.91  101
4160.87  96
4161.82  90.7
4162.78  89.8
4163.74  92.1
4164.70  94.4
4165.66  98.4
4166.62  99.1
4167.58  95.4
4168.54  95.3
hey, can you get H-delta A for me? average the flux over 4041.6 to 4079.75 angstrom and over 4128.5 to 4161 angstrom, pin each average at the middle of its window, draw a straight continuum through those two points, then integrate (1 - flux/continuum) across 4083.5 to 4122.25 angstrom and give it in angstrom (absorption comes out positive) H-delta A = 1.50 angstrom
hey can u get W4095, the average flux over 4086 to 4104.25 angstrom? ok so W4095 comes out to 91.2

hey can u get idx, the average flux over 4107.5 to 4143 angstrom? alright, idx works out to 97.6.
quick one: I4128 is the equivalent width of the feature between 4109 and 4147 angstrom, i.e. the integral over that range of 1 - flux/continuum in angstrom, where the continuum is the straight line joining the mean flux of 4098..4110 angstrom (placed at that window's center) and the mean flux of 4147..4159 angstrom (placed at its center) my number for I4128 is -3.5 angstrom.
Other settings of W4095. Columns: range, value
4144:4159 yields 91.5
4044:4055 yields 97.2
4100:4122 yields 91.7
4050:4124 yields 94.5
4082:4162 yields 94.9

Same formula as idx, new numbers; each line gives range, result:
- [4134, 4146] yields 99.8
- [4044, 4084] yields 97.3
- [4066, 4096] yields 97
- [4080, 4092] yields 100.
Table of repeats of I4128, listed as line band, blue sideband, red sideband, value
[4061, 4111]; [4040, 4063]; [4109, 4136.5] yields 1.3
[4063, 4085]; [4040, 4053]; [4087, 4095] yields -1.3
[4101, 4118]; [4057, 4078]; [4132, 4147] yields 1.4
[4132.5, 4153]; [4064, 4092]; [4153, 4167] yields -0.9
